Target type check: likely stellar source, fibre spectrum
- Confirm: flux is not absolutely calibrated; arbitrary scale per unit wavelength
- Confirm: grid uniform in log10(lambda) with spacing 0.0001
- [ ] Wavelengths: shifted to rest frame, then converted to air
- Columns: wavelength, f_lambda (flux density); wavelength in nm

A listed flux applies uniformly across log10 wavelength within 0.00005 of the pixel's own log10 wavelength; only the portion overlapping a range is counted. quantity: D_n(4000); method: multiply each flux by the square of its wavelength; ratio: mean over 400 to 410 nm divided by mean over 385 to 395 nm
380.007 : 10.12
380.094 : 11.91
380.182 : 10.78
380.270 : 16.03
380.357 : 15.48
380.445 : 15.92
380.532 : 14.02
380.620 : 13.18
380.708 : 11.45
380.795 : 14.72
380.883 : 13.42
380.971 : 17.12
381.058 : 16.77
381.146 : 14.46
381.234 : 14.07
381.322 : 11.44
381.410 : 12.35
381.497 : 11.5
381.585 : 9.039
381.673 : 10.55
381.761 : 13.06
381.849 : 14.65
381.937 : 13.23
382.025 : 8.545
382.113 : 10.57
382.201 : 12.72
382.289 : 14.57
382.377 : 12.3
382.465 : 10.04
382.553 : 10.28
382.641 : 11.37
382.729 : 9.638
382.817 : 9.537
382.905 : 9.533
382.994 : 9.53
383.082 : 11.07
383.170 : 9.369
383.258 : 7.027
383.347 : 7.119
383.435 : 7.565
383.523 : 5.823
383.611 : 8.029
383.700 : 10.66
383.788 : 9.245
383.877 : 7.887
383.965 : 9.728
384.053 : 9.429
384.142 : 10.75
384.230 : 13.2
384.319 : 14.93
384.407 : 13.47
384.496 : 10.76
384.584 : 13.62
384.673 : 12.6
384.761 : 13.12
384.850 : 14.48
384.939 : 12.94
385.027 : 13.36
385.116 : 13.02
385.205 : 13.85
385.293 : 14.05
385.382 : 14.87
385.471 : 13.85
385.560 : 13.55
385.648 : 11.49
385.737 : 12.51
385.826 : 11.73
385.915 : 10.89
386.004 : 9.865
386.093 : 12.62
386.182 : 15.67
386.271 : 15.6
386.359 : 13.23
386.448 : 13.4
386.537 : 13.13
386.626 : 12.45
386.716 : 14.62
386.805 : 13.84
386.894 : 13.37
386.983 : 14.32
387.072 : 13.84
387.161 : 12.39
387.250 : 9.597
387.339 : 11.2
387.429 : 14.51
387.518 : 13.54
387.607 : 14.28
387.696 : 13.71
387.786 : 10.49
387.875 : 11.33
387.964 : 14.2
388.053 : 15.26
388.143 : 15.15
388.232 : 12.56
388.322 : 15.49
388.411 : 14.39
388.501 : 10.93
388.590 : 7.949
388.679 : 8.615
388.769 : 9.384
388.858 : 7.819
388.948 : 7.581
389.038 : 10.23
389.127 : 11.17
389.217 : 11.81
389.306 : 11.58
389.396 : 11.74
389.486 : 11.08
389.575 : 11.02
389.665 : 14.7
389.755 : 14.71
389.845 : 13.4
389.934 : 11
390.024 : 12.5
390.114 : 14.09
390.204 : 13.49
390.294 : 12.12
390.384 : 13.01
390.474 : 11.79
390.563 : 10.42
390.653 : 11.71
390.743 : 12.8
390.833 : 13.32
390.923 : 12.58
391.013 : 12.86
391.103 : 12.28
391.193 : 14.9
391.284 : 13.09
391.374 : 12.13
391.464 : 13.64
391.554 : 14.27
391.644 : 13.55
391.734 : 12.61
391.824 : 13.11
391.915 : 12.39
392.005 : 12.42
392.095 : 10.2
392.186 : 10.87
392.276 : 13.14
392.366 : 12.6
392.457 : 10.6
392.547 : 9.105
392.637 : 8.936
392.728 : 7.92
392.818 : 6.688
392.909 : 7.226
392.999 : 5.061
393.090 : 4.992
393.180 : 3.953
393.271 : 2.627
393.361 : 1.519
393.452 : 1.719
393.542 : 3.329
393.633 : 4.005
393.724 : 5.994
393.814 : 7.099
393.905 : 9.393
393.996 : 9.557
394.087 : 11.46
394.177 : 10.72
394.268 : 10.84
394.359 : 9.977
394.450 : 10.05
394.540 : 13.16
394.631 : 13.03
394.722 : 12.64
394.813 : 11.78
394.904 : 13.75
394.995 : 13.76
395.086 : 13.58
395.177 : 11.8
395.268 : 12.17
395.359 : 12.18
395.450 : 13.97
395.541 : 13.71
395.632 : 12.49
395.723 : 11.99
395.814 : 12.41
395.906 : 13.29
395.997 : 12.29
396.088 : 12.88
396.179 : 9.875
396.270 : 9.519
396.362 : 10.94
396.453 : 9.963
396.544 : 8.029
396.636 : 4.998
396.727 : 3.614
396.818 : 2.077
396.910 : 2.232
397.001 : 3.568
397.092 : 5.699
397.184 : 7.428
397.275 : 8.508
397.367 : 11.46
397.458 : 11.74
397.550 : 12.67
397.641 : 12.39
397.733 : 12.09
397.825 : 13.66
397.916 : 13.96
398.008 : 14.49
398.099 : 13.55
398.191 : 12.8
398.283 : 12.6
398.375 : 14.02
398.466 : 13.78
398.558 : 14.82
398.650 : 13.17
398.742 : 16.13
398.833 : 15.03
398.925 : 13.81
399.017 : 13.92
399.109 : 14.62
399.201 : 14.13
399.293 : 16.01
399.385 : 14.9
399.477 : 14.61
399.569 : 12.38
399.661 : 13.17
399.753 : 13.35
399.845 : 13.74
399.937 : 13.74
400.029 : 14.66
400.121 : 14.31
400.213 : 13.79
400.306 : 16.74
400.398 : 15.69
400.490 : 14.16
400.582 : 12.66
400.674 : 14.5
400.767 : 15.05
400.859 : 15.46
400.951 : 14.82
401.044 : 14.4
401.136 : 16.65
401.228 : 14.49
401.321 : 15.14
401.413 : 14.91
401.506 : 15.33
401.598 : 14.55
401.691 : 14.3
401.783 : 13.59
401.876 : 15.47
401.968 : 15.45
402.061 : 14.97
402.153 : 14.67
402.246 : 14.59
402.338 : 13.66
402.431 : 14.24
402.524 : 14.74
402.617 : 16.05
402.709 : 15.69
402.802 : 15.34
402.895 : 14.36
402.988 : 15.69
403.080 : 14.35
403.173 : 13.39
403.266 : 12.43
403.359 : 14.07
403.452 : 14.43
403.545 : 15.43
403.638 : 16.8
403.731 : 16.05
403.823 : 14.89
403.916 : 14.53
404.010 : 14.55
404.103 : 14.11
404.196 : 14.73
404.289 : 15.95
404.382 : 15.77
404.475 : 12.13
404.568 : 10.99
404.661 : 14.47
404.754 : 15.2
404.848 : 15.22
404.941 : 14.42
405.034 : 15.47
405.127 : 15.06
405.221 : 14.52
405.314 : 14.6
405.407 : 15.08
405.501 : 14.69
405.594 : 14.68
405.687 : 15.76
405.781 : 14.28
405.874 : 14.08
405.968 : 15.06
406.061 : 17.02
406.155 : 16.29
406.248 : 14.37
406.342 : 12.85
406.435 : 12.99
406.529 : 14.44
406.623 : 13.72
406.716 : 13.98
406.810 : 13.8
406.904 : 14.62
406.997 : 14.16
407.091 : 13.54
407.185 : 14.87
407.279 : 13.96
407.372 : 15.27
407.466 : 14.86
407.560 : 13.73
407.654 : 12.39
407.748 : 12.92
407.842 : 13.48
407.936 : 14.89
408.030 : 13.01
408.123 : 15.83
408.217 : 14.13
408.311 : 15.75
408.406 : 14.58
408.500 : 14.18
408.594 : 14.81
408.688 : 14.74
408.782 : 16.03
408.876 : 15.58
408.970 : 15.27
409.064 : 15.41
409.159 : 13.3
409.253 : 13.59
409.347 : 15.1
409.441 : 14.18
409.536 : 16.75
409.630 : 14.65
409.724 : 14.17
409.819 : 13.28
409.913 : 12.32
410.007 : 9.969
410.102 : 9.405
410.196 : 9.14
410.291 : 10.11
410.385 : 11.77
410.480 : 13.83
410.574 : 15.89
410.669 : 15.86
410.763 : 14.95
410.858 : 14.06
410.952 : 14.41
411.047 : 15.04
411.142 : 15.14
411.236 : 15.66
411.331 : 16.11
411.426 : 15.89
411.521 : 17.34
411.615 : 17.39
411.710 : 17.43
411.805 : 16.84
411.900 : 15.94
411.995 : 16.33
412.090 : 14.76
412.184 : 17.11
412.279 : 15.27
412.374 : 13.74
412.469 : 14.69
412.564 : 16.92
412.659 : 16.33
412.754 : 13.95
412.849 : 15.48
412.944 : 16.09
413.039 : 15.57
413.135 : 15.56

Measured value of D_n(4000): 1.4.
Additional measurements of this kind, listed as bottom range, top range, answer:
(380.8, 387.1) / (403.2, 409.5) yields 1.35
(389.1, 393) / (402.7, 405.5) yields 1.32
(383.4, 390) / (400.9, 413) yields 1.33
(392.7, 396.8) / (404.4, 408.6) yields 1.63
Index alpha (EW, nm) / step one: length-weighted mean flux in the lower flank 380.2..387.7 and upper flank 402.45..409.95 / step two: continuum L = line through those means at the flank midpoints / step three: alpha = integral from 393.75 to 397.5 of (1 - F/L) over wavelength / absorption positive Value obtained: 0.90 nm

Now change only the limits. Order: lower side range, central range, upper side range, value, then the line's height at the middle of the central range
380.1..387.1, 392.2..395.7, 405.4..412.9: 1.00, 13.2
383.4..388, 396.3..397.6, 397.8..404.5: 0.61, 13.9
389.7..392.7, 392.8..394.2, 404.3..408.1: 0.75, 12.7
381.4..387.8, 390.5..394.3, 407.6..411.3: 0.85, 12.5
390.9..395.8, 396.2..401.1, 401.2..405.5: 0.19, 12.7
